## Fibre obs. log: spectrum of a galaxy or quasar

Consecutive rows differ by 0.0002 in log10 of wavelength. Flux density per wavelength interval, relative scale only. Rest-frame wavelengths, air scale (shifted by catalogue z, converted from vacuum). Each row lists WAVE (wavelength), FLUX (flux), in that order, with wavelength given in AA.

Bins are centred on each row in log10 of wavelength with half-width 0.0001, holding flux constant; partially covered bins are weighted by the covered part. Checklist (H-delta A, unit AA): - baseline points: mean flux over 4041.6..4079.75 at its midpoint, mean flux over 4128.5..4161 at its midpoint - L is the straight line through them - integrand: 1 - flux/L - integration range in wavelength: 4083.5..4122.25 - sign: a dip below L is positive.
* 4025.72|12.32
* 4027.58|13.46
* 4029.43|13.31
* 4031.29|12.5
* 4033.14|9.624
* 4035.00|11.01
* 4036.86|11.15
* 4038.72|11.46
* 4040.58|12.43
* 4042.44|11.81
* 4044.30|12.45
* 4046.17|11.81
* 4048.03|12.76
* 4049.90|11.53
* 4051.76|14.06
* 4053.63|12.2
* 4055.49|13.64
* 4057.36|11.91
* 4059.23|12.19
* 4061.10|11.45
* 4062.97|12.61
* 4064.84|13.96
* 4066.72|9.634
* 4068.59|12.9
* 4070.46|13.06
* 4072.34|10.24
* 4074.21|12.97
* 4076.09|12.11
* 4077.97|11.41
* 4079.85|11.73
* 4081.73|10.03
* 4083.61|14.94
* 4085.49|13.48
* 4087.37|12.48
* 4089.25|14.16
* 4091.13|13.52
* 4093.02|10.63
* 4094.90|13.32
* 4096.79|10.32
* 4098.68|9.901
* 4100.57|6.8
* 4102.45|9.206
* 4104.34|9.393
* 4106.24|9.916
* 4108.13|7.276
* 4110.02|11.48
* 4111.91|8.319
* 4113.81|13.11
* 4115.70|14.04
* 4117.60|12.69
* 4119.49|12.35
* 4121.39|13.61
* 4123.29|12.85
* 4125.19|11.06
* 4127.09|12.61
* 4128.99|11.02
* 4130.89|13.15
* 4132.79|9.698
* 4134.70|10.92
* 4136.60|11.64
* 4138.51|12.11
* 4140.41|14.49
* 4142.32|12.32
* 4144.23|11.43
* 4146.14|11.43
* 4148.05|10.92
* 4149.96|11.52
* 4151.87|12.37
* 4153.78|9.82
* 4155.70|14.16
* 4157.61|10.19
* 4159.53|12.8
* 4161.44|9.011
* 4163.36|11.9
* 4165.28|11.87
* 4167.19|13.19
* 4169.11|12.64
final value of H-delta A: 1.9 AA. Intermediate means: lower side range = 12.2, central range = 11.4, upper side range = 11.7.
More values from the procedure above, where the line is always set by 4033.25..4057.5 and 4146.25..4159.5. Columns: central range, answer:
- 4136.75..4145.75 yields -0.6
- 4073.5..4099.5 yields -0.7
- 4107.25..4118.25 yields 0.6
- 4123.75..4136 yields 0.2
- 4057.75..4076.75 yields -0.2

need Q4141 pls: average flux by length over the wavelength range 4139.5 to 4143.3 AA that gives 13.4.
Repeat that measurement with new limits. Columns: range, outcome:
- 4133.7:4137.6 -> 11.3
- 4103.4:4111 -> 9.51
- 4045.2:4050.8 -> 12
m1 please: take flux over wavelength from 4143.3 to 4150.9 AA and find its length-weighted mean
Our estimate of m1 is 11.3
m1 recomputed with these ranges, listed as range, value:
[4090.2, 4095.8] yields 12.5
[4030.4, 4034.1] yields 11.1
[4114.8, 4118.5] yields 13.3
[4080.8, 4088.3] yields 12.7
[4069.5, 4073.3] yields 11.7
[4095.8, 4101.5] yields 9.03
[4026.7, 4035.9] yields 12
